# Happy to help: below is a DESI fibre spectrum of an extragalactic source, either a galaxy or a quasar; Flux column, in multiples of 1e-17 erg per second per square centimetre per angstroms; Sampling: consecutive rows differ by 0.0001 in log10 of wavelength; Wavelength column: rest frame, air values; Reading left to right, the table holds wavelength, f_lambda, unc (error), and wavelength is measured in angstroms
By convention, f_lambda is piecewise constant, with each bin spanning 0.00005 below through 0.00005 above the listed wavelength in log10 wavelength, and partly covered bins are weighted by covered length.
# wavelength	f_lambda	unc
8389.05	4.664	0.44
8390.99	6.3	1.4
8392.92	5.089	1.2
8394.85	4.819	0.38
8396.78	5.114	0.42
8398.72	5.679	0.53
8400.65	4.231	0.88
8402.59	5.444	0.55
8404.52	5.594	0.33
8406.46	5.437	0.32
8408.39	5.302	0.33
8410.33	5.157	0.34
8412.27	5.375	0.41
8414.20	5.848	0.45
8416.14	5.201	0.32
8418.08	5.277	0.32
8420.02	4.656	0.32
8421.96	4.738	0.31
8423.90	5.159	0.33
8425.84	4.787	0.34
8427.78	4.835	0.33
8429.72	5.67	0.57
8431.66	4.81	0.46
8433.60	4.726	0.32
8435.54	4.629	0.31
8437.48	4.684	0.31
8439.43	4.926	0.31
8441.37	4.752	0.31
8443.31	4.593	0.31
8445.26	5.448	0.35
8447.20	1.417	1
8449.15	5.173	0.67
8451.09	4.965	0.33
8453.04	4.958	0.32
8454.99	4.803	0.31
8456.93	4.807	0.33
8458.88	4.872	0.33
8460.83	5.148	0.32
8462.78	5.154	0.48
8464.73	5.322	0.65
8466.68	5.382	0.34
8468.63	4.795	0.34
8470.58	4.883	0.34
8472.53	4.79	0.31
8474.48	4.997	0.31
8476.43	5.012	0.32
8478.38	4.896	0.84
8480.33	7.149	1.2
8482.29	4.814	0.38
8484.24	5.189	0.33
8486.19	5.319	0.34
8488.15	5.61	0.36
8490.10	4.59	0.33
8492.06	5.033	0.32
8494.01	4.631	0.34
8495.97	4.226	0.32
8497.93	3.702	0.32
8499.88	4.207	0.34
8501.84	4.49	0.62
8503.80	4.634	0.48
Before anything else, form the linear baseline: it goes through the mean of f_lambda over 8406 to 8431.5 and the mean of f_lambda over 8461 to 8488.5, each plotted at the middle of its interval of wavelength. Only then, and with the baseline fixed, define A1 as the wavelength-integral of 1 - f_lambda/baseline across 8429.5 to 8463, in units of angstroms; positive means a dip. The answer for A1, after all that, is 3.1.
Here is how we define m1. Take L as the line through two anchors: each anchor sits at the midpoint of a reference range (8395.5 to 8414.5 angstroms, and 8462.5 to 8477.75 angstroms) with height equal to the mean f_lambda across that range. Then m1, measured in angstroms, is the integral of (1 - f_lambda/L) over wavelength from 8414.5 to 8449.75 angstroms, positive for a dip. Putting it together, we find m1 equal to 2.9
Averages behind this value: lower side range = 5.29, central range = 4.76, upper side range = 5.03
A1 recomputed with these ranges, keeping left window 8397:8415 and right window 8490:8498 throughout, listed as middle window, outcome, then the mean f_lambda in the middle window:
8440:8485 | -1.3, 4.93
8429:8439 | 0.4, 4.89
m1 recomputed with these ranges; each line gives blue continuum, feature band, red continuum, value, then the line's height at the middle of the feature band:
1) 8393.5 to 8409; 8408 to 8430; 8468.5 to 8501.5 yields 0.0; 5.14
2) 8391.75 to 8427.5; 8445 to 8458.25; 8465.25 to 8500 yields 1.5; 5.06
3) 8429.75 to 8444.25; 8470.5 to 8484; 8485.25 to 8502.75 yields -1.6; 4.69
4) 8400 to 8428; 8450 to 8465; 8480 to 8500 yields 0.1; 5.02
